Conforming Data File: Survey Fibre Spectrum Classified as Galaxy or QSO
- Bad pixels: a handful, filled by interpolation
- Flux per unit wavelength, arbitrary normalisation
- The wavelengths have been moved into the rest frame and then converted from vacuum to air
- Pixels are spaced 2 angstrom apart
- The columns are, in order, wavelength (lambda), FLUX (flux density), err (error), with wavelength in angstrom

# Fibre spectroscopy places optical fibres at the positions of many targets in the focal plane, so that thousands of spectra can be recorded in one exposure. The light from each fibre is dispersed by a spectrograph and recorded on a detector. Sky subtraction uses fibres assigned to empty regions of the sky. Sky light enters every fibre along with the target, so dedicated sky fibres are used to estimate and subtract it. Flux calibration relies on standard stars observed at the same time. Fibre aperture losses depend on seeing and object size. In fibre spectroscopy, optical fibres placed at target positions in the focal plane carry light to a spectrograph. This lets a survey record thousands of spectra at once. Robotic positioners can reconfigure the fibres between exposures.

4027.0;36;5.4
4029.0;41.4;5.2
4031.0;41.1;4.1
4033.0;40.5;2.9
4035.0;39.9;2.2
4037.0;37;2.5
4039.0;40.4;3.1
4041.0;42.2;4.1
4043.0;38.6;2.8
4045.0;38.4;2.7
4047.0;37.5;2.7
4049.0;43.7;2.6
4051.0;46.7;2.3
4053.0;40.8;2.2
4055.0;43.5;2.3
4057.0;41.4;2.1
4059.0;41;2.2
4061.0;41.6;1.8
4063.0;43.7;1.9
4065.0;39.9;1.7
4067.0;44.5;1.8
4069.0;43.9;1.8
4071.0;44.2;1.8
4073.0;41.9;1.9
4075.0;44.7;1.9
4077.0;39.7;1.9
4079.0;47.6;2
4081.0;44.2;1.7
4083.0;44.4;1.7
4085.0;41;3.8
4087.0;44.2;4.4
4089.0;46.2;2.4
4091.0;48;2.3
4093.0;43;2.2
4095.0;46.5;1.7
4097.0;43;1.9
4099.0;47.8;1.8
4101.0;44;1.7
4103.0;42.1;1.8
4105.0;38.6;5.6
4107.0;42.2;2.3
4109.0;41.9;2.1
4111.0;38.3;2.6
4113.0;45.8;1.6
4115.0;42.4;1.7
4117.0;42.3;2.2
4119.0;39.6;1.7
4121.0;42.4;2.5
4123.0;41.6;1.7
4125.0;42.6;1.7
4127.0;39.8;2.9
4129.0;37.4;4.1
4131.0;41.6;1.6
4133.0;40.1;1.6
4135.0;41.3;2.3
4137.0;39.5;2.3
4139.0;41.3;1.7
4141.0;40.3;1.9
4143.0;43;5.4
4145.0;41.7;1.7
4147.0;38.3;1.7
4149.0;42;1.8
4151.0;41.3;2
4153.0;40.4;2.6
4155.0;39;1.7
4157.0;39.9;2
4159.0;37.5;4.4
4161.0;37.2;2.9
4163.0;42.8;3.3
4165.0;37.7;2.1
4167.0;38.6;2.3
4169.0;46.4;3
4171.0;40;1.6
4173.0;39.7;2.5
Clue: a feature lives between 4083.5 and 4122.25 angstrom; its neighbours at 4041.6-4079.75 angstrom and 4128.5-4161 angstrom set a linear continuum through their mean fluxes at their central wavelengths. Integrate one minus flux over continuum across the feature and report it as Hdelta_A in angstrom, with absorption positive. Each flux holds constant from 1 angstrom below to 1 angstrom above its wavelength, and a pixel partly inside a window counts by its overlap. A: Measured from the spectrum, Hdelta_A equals -1.8 angstrom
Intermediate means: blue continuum 42.2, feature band 43.1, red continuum 40.2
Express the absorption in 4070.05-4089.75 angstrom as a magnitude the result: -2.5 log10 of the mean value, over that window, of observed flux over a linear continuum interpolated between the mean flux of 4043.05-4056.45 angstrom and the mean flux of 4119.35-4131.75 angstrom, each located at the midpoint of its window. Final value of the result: -0.06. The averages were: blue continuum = 41.5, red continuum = 40.8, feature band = 43.8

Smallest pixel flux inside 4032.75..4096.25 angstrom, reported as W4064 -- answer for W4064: 37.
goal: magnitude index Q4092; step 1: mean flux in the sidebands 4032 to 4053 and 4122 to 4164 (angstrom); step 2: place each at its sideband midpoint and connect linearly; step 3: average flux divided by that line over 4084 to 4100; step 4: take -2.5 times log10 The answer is -0.115 mag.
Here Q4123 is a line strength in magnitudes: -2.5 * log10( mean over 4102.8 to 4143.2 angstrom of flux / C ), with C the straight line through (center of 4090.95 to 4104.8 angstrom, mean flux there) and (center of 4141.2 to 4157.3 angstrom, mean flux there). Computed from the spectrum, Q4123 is 0.038 mag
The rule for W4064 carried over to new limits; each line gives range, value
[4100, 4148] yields 37.4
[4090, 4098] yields 43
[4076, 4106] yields 38.6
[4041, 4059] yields 37.5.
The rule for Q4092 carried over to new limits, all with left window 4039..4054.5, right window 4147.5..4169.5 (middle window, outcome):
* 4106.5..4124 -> -0.04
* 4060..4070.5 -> -0.05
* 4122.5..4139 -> 0.00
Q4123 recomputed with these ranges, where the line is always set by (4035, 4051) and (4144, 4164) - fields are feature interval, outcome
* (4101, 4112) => -0.023 mag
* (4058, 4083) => -0.079 mag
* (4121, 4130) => -0.014 mag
